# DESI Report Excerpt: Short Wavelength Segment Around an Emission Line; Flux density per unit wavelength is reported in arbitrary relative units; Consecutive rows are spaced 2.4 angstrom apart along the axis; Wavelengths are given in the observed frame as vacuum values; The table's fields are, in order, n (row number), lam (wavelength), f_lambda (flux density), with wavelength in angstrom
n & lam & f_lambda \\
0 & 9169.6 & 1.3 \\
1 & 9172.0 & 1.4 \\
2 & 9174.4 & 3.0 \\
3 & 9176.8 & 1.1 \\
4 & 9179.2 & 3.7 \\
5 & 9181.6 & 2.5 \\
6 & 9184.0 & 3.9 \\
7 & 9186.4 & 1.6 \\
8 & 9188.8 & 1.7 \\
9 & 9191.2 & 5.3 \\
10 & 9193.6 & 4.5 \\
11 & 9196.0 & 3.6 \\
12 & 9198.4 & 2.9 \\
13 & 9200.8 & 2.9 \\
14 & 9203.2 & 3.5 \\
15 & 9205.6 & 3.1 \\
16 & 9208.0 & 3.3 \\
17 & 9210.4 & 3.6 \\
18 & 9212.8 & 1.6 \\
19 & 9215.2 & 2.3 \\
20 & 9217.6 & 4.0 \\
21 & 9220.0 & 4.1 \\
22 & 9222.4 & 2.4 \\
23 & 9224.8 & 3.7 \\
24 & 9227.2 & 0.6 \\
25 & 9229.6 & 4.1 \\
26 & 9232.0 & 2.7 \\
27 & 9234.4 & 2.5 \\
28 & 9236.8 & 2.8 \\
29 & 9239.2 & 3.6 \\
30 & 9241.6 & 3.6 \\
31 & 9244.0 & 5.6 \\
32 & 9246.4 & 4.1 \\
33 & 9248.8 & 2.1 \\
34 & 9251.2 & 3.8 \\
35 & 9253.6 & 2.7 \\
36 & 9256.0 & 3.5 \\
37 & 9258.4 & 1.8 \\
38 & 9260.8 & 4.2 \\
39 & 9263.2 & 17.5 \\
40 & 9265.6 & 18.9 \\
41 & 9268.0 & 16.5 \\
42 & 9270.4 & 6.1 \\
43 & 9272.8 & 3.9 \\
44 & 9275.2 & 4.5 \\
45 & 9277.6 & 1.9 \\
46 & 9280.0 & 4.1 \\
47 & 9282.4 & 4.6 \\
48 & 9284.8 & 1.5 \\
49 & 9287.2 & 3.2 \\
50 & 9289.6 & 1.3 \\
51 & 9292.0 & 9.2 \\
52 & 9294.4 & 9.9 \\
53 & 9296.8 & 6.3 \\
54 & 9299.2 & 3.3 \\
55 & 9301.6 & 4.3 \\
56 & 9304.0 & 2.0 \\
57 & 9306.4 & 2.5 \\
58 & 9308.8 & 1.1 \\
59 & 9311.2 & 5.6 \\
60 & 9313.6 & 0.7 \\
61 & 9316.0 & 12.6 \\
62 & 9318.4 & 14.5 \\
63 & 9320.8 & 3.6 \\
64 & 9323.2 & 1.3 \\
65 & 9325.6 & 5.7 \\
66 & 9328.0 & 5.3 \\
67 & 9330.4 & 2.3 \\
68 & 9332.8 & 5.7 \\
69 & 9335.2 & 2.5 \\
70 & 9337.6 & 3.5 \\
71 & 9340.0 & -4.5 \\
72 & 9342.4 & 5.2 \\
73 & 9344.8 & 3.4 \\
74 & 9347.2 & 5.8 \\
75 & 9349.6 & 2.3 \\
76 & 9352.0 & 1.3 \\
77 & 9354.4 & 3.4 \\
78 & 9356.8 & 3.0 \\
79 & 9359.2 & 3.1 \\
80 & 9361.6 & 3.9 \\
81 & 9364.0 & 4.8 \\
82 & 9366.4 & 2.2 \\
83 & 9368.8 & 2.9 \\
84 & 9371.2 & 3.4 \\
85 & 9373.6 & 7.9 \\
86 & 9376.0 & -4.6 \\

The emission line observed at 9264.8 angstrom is H-alpha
